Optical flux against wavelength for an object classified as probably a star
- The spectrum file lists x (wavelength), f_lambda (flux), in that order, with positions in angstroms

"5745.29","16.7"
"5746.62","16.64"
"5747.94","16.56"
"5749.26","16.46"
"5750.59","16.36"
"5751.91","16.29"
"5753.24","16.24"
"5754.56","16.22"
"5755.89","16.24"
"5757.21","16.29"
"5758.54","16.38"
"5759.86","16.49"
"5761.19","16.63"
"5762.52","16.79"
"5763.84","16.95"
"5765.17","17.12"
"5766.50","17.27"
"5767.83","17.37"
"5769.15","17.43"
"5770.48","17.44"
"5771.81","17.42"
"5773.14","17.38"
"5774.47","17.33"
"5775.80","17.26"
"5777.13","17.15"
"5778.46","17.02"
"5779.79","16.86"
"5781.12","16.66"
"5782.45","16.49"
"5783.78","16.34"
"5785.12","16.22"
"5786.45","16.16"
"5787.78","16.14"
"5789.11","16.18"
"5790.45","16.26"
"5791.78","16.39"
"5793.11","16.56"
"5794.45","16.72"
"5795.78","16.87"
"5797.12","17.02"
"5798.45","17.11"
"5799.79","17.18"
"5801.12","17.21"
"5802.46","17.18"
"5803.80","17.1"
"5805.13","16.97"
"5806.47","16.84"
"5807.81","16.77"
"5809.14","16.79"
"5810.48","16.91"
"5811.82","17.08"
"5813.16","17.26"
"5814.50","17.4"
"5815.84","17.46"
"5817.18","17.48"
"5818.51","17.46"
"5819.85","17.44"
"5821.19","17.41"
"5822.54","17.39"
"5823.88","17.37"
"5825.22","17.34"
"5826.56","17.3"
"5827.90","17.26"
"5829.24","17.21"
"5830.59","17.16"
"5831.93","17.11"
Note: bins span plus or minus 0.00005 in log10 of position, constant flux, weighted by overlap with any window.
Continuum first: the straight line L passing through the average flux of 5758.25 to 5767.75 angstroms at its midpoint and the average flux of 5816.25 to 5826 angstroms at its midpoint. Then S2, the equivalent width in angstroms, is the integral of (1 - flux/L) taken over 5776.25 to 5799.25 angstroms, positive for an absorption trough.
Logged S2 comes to 0.7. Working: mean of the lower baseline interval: 16.9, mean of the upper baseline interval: 17.4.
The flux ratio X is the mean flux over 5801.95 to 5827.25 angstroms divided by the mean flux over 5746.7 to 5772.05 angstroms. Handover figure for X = 1.0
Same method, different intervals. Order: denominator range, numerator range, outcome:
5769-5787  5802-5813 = 1.00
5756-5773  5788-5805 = 0.99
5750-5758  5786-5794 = 1.00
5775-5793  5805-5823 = 1.04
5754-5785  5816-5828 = 1.03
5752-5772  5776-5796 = 0.99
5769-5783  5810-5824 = 1.01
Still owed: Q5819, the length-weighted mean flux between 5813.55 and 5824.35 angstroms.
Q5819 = 17.4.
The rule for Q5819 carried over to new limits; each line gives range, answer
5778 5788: 16.5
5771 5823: 16.9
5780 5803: 16.6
